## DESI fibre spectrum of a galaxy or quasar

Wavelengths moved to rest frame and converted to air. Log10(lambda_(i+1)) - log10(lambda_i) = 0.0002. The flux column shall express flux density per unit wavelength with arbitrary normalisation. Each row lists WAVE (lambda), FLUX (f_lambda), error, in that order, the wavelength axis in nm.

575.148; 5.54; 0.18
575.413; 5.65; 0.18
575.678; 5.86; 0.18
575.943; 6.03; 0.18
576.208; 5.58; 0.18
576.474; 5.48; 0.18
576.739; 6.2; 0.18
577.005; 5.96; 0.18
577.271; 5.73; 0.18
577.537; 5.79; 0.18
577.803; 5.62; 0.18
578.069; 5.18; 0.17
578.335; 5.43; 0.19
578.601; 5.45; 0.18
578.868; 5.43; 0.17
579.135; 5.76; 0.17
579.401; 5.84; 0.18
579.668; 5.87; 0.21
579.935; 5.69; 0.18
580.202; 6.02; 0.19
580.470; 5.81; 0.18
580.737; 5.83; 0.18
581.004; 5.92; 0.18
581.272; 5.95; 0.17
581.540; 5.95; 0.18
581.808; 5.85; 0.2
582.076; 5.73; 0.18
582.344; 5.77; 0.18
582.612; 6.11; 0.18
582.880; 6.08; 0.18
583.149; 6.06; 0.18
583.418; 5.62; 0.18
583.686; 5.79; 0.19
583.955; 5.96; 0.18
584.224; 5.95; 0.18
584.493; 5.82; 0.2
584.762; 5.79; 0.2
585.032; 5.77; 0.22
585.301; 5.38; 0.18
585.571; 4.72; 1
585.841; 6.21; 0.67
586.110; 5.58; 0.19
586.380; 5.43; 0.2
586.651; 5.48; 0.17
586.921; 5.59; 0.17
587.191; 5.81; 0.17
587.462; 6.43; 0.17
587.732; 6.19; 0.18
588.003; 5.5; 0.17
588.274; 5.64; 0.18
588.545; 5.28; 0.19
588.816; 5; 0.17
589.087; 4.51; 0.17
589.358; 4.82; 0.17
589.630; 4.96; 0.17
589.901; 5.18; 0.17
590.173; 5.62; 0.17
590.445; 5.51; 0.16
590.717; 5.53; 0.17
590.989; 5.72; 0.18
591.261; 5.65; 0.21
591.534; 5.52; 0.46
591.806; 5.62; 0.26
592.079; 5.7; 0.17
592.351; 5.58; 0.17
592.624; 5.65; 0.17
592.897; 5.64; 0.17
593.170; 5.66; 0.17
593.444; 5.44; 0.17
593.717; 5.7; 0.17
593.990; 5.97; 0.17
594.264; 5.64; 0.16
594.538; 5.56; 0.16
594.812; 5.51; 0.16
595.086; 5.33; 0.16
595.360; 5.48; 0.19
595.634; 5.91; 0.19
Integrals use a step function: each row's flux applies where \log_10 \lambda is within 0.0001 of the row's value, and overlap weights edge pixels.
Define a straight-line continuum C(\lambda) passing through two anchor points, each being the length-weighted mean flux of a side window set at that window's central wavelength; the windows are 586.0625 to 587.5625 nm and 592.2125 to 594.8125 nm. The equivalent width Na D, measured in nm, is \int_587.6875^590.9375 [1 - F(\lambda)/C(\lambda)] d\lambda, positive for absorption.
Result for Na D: 0.221 nm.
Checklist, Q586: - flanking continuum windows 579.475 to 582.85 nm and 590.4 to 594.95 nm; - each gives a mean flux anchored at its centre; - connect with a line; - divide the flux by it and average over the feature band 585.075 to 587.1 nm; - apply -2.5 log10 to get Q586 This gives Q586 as 0.05 mag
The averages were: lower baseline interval 5.88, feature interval 5.51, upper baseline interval 5.63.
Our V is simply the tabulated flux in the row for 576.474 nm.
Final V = 5.48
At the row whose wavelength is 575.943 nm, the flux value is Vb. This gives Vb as 6.03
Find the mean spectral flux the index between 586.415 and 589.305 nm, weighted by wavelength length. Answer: 5.52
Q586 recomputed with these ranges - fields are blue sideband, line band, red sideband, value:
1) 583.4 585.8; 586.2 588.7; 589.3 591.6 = -0.03 mag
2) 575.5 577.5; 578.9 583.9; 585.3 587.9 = -0.02 mag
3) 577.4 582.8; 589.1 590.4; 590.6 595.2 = 0.11 mag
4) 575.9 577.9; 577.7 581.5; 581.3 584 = 0.02 mag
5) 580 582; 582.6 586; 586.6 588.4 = 0.01 mag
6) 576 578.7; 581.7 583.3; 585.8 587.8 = -0.04 mag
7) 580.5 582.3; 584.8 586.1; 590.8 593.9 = 0.04 mag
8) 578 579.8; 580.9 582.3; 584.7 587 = -0.06 mag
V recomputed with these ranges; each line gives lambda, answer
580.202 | 6.02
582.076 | 5.73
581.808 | 5.85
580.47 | 5.81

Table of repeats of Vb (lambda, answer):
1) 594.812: 5.51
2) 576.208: 5.58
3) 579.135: 5.76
